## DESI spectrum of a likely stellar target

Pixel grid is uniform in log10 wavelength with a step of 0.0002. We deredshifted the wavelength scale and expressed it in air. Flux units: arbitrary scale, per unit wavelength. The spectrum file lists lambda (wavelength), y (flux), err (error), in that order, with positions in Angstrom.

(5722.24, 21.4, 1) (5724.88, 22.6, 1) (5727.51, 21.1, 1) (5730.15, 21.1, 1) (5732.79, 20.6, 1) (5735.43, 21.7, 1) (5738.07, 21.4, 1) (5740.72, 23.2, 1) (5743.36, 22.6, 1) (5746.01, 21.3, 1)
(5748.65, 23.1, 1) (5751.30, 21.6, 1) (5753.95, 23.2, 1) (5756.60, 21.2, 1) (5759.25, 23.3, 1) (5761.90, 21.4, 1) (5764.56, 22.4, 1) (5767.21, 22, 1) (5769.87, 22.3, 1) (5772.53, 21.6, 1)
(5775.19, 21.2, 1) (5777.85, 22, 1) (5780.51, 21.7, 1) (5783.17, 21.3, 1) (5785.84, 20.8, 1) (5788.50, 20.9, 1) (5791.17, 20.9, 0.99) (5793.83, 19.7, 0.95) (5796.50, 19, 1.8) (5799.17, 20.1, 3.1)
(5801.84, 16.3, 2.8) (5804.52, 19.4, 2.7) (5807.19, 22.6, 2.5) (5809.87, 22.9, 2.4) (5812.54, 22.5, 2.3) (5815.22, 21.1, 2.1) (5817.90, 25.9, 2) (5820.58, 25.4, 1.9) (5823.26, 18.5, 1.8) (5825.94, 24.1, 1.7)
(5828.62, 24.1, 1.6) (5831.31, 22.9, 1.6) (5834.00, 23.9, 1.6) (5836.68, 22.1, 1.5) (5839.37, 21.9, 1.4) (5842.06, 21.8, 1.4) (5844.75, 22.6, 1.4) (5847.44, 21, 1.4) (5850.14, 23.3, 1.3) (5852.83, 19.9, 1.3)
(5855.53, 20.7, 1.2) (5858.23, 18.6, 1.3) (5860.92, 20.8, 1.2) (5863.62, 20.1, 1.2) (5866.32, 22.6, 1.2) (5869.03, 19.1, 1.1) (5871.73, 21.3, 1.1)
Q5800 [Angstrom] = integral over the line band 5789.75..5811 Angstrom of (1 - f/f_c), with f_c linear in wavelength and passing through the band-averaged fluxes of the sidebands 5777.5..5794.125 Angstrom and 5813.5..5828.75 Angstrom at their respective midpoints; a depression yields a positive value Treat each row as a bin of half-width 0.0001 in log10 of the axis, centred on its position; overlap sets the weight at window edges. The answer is 1.8 Angstrom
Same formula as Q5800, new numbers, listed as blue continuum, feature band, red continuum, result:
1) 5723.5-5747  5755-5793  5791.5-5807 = -2.6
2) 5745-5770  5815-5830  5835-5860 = -1.2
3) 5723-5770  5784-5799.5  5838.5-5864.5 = 0.9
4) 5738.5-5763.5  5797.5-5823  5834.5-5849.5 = 0.6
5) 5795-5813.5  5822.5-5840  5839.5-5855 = -1.2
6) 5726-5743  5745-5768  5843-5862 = -0.7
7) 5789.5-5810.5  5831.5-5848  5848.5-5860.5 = -1.5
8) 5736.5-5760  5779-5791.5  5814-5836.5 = 0.9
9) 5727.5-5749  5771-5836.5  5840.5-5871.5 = -0.9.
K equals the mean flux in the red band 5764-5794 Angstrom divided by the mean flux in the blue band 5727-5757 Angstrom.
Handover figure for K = 1.0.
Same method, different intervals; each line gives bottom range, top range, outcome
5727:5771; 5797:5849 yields 1.00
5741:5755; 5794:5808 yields 0.86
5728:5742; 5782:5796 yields 0.96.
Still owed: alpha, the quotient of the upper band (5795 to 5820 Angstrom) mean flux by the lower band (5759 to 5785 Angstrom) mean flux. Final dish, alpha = 1.0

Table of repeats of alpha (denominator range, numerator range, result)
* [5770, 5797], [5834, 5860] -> 1.02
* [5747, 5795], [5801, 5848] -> 1.03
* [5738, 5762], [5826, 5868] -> 0.98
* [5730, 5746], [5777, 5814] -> 0.95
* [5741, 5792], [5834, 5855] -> 1.00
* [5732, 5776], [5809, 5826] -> 1.04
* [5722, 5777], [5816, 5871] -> 1.00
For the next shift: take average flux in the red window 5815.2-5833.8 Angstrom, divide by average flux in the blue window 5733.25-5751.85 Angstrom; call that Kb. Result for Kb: 1.06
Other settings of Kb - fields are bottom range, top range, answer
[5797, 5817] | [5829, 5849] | 1.08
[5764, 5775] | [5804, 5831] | 1.04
